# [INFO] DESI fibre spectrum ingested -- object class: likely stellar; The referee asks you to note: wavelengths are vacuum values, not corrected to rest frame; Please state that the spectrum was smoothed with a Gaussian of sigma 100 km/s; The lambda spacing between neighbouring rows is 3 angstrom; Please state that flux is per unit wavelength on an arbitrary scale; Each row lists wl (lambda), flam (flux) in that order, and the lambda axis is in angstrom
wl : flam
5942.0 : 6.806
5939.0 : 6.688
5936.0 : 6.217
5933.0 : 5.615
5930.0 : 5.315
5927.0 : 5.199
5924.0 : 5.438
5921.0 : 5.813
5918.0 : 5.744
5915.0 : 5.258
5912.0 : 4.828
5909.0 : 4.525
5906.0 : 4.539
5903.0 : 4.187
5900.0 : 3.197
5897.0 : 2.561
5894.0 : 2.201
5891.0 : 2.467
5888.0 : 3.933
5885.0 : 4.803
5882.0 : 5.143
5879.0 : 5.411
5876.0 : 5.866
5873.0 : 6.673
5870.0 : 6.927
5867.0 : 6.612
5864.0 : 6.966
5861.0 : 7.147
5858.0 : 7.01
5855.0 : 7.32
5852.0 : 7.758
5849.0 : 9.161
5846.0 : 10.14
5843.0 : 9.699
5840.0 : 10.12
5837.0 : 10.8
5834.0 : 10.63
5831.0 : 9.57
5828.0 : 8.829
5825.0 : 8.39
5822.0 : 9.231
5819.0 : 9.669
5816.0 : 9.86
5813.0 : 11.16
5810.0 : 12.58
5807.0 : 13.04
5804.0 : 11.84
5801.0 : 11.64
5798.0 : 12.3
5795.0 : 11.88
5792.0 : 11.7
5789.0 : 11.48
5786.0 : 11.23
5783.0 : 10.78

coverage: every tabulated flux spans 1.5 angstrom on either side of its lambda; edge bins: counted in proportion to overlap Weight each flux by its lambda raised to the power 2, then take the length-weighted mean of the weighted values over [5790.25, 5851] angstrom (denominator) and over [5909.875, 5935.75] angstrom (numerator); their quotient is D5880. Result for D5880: 0.53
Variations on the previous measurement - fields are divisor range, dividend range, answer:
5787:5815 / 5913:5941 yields 0.50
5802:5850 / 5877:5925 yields 0.44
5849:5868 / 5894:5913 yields 0.53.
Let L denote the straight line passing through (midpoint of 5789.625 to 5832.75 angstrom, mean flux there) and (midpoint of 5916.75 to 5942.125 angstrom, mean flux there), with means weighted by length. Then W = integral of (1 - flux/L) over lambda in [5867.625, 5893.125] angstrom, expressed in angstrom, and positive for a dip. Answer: 9.1 angstrom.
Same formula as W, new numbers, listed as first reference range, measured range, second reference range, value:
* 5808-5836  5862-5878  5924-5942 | 3.22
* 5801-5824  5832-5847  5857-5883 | -2.36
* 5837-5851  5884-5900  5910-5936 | 9.01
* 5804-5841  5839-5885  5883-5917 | -1.35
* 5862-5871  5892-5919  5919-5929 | 8.35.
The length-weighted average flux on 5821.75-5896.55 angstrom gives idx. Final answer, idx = 7.21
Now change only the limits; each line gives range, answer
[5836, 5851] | 9.88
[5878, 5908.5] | 3.84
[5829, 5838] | 10.2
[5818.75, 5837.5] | 9.52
